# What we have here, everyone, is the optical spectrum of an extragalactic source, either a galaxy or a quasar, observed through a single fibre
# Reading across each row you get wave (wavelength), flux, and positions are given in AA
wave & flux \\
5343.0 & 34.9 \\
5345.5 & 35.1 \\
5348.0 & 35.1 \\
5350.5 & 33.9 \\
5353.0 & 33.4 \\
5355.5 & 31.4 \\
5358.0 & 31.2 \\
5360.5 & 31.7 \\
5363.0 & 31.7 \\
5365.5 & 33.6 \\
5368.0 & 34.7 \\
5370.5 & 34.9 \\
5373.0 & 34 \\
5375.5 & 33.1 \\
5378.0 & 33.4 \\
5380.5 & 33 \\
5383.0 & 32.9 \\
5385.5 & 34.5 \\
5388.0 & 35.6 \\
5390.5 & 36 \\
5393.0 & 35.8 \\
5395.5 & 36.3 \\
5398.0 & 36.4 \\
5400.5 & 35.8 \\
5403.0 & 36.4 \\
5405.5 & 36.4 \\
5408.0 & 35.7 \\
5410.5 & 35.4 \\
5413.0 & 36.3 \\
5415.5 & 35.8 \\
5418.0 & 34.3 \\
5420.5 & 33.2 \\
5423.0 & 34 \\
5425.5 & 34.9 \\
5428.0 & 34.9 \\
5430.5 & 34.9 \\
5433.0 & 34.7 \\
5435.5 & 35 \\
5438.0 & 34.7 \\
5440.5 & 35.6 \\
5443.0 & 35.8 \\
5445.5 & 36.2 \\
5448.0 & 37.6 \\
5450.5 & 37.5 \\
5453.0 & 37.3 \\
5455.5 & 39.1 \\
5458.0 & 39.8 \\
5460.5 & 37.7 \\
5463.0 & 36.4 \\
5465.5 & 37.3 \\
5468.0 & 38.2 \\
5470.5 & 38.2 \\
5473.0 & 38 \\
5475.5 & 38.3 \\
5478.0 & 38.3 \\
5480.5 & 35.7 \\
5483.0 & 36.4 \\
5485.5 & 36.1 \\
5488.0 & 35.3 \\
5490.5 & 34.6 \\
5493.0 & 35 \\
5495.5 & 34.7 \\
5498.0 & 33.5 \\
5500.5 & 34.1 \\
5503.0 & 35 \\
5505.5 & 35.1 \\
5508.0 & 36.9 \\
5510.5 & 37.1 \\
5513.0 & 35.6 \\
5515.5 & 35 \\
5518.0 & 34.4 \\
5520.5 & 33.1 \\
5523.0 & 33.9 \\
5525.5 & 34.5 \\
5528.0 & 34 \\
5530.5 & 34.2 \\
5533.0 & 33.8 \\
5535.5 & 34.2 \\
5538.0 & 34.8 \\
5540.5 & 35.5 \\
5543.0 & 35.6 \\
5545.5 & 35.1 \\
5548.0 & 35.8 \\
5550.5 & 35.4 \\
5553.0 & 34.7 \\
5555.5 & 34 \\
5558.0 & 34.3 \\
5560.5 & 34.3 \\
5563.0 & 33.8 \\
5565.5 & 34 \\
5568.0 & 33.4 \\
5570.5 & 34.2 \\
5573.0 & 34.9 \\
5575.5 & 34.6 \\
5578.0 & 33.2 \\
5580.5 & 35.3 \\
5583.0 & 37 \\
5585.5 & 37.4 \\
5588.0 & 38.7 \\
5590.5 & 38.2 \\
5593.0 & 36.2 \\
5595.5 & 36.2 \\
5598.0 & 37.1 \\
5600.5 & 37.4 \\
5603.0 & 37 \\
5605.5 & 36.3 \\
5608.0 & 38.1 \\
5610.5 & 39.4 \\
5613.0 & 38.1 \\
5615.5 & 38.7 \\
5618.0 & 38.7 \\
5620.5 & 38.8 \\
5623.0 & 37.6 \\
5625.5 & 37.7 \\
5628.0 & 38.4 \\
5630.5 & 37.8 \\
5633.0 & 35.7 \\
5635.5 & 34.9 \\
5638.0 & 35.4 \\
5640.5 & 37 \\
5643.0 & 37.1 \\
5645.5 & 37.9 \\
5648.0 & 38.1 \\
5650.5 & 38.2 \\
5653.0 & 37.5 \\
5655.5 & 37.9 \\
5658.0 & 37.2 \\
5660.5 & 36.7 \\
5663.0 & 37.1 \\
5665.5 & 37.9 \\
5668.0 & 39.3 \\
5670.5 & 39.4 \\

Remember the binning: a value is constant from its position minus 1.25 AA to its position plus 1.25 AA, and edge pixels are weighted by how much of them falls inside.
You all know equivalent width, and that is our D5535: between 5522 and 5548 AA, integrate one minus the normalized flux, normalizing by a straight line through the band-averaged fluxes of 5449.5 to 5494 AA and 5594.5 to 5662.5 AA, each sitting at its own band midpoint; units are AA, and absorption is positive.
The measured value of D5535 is 1.9 AA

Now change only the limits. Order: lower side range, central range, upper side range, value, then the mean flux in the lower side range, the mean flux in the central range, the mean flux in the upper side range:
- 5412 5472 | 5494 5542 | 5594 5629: 2.89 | 36.2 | 34.7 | 37.8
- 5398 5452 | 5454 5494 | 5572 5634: -1.34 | 35.5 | 37.2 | 37.2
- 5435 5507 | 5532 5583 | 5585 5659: 3.35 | 36.4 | 34.6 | 37.5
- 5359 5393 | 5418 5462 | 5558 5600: -2.09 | 33.8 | 36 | 35.5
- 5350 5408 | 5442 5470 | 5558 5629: -2.01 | 34.2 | 37.6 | 36.5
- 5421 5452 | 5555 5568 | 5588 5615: 1.05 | 35.4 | 34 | 37.5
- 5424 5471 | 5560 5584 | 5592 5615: 1.78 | 36.6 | 34.4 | 37.4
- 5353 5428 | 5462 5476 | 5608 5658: -0.90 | 34.4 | 37.7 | 37.6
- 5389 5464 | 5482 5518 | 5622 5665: 1.11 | 36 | 35.3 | 37.2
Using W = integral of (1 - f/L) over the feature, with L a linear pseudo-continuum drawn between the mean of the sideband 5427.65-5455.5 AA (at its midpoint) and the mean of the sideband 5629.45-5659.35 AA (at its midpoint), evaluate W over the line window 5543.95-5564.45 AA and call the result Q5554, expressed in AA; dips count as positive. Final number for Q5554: 1.07 AA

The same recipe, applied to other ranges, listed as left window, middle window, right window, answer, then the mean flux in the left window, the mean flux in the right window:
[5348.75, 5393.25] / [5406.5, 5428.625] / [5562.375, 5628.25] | -0.48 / 33.6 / 36.7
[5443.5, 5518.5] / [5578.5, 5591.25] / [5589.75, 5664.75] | 0.04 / 36.5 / 37.4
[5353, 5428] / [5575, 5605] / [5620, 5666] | 0.09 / 34.4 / 37.3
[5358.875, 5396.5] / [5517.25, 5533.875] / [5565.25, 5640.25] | 0.85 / 34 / 36.7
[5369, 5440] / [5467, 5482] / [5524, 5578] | -1.31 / 34.9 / 34.5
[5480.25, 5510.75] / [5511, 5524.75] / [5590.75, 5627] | 0.46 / 35.3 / 37.7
